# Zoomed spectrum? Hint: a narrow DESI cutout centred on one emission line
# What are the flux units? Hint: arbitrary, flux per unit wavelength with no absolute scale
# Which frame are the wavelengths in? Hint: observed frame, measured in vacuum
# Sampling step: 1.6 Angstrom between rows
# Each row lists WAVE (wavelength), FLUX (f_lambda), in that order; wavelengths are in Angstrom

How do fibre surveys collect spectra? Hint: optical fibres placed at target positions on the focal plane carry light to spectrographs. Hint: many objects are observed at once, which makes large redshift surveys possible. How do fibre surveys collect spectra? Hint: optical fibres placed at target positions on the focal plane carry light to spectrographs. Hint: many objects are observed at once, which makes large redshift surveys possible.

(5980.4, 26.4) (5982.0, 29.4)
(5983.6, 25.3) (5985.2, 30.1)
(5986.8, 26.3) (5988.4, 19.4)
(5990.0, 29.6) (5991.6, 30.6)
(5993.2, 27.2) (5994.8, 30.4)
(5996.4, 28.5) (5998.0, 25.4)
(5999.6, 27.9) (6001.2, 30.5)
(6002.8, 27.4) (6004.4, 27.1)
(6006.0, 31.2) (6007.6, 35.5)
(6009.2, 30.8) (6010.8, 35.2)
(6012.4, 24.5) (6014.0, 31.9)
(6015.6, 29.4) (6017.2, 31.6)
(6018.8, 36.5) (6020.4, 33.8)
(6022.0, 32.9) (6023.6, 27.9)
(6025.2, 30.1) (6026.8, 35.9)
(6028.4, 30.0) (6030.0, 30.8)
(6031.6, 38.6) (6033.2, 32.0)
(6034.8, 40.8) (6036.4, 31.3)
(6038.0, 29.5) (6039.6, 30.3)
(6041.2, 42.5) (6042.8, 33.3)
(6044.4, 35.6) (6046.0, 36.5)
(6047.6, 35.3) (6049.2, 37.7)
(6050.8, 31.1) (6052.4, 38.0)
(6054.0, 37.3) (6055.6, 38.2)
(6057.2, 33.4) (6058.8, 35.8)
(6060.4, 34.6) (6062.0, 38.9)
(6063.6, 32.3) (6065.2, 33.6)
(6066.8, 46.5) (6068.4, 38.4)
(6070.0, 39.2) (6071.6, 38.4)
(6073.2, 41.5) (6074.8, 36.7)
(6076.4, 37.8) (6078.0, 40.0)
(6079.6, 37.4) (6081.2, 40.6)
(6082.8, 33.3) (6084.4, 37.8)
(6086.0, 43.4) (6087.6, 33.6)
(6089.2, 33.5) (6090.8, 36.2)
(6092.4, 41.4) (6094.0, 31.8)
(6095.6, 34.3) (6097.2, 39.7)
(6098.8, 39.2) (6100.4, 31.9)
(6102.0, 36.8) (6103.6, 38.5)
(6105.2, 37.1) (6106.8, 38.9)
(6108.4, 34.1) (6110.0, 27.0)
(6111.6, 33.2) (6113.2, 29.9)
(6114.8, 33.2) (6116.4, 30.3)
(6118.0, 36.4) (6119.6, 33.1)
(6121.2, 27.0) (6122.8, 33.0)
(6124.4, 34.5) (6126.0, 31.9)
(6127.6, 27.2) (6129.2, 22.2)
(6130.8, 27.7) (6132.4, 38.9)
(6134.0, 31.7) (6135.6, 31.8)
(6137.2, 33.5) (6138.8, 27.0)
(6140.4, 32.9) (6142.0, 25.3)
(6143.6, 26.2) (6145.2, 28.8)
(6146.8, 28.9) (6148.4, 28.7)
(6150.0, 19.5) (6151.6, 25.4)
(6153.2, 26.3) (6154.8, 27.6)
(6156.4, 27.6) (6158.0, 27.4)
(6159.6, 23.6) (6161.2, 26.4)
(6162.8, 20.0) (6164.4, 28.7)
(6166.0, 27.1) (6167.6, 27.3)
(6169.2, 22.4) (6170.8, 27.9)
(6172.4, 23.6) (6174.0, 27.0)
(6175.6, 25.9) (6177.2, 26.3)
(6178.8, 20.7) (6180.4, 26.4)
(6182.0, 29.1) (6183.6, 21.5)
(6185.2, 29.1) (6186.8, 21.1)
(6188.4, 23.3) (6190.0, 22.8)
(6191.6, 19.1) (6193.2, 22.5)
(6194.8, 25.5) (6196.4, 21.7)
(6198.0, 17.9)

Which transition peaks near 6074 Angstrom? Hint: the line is C III] 1909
